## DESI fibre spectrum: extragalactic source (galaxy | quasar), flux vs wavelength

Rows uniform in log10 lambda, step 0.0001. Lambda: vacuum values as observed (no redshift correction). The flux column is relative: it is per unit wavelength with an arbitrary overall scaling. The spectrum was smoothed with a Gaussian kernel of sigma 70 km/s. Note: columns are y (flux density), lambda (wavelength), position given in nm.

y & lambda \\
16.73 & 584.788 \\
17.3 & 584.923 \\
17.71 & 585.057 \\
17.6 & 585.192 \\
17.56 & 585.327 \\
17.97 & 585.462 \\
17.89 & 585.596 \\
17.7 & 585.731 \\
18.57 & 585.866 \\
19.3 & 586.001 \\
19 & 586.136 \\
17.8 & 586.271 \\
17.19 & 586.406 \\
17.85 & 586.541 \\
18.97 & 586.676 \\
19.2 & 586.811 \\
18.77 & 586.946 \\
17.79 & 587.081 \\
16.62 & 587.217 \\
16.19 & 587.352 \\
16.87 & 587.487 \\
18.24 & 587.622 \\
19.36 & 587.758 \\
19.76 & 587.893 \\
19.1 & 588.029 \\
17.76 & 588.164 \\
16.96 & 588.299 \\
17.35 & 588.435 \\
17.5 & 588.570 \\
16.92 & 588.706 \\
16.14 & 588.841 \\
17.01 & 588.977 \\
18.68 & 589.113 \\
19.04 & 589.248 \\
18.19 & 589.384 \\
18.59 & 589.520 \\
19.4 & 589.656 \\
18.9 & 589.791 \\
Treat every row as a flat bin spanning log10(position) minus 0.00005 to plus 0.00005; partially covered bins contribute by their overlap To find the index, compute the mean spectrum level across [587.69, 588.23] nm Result 19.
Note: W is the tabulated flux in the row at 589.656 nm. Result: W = 19.4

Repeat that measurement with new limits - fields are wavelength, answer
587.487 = 16.87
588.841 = 16.14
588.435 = 17.35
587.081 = 17.79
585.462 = 17.97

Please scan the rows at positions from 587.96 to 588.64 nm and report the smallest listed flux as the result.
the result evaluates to 16.96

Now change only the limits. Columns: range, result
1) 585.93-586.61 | 17.19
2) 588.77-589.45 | 16.14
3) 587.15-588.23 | 16.19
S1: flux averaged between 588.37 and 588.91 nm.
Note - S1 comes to 17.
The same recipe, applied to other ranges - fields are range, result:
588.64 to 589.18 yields 17.2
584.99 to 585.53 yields 17.7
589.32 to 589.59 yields 18.4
